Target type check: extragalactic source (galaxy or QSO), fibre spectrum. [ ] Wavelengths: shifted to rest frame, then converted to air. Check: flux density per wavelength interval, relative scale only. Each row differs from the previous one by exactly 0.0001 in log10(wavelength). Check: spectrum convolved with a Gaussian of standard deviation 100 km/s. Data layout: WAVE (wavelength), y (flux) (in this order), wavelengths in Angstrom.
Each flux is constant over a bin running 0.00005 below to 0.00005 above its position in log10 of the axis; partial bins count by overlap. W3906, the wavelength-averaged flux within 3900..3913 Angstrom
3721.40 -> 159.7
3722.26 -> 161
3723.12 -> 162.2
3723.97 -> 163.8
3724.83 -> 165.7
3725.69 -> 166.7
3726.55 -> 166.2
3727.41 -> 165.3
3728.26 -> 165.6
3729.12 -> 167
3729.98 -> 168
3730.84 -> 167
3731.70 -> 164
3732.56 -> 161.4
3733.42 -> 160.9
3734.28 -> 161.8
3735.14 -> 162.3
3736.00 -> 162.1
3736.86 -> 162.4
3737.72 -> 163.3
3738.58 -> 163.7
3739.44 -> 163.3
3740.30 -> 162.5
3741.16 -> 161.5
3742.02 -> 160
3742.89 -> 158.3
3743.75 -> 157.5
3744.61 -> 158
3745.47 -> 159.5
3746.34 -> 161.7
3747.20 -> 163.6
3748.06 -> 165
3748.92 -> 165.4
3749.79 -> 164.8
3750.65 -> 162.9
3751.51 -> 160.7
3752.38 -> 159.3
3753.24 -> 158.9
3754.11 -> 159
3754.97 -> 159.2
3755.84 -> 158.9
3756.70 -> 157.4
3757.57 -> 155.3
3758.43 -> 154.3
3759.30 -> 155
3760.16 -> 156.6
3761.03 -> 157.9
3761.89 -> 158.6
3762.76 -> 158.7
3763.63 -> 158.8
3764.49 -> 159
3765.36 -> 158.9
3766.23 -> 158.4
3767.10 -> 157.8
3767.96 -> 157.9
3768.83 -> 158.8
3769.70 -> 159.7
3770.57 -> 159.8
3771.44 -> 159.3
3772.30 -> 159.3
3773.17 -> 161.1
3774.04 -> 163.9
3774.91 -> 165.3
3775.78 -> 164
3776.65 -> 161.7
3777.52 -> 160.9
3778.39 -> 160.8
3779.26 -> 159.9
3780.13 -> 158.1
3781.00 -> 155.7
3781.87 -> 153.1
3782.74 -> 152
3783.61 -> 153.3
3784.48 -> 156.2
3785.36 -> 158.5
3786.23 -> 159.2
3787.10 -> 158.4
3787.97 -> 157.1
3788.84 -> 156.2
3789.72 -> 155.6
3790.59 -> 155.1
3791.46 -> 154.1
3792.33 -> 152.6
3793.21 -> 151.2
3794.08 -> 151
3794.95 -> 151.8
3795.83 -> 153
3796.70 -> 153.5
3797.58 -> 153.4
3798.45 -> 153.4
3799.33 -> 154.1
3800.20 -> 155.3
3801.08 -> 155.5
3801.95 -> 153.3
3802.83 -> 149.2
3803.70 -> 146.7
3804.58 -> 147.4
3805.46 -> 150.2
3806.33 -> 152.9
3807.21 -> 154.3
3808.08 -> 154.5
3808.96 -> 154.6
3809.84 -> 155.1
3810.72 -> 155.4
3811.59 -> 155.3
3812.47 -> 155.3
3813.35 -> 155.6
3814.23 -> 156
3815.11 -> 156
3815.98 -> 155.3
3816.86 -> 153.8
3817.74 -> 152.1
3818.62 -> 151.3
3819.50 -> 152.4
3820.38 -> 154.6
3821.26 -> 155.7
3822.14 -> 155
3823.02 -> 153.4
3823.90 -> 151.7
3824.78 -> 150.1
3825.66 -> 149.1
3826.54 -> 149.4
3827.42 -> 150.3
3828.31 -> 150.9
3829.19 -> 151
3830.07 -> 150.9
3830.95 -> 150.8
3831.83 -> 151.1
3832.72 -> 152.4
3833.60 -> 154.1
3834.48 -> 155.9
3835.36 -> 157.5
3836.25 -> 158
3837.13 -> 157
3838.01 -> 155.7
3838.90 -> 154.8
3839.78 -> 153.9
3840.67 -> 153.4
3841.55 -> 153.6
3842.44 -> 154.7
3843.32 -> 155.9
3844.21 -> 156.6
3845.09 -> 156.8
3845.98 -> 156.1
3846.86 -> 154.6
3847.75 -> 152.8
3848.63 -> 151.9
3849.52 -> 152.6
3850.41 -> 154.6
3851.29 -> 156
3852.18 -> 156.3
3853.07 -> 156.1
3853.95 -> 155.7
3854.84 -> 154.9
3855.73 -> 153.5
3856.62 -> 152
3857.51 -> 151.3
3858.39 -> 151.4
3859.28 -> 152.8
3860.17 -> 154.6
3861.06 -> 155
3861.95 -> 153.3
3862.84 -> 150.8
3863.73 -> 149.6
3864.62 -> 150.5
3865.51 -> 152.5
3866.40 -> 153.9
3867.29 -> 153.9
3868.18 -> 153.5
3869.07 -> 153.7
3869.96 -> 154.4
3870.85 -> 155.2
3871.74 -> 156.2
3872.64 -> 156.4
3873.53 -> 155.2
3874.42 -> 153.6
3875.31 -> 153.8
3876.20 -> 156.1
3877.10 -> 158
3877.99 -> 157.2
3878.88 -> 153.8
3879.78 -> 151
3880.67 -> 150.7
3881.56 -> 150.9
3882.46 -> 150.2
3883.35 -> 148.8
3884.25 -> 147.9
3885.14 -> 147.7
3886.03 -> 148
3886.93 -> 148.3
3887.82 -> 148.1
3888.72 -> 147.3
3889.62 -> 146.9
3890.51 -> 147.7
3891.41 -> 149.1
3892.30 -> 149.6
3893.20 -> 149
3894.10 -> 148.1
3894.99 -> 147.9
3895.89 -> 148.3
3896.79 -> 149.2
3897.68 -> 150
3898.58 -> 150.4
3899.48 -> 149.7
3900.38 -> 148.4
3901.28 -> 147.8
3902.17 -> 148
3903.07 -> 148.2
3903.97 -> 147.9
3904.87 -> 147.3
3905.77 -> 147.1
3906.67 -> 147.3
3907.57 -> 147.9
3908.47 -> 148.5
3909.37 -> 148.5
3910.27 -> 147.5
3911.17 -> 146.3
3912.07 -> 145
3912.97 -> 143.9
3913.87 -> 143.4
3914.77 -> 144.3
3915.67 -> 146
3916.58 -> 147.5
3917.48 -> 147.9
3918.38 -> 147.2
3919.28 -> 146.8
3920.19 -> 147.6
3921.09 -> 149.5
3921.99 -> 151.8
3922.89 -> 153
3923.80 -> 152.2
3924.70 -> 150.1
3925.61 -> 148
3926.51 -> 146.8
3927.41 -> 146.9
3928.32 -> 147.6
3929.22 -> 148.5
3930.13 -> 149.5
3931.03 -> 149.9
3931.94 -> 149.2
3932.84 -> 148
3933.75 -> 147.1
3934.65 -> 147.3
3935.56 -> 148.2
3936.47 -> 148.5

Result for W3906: 147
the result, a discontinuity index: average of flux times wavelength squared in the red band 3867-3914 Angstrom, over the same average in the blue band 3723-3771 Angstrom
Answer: 1.0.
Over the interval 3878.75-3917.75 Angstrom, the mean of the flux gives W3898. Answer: 148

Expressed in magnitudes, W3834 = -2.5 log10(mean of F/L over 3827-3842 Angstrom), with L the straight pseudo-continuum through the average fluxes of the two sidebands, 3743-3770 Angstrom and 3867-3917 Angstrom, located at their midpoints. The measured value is 0.00 mag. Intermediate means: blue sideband 159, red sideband 150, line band 154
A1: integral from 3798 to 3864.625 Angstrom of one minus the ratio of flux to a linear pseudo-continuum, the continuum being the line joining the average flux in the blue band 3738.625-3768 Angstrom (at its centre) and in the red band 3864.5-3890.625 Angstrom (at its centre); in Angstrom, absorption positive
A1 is 0.6 Angstrom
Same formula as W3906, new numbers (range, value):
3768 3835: 155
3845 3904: 152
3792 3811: 153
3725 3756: 162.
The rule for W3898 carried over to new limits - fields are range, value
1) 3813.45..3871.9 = 154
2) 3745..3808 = 157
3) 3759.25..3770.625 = 158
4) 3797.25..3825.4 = 153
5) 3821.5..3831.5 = 151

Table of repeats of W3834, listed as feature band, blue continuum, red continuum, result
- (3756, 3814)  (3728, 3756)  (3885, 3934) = 0.02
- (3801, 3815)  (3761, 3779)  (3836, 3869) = 0.03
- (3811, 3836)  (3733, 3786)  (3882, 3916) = 0.01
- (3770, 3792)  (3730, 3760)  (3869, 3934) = 0.00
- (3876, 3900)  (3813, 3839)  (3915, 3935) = 0.00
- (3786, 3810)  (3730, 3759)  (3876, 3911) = 0.02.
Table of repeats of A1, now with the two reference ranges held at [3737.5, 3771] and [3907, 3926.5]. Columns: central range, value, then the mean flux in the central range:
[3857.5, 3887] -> -0.3 Angstrom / 153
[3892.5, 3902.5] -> 0.0 Angstrom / 149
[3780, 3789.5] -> 0.1 Angstrom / 156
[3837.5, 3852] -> -0.2 Angstrom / 155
